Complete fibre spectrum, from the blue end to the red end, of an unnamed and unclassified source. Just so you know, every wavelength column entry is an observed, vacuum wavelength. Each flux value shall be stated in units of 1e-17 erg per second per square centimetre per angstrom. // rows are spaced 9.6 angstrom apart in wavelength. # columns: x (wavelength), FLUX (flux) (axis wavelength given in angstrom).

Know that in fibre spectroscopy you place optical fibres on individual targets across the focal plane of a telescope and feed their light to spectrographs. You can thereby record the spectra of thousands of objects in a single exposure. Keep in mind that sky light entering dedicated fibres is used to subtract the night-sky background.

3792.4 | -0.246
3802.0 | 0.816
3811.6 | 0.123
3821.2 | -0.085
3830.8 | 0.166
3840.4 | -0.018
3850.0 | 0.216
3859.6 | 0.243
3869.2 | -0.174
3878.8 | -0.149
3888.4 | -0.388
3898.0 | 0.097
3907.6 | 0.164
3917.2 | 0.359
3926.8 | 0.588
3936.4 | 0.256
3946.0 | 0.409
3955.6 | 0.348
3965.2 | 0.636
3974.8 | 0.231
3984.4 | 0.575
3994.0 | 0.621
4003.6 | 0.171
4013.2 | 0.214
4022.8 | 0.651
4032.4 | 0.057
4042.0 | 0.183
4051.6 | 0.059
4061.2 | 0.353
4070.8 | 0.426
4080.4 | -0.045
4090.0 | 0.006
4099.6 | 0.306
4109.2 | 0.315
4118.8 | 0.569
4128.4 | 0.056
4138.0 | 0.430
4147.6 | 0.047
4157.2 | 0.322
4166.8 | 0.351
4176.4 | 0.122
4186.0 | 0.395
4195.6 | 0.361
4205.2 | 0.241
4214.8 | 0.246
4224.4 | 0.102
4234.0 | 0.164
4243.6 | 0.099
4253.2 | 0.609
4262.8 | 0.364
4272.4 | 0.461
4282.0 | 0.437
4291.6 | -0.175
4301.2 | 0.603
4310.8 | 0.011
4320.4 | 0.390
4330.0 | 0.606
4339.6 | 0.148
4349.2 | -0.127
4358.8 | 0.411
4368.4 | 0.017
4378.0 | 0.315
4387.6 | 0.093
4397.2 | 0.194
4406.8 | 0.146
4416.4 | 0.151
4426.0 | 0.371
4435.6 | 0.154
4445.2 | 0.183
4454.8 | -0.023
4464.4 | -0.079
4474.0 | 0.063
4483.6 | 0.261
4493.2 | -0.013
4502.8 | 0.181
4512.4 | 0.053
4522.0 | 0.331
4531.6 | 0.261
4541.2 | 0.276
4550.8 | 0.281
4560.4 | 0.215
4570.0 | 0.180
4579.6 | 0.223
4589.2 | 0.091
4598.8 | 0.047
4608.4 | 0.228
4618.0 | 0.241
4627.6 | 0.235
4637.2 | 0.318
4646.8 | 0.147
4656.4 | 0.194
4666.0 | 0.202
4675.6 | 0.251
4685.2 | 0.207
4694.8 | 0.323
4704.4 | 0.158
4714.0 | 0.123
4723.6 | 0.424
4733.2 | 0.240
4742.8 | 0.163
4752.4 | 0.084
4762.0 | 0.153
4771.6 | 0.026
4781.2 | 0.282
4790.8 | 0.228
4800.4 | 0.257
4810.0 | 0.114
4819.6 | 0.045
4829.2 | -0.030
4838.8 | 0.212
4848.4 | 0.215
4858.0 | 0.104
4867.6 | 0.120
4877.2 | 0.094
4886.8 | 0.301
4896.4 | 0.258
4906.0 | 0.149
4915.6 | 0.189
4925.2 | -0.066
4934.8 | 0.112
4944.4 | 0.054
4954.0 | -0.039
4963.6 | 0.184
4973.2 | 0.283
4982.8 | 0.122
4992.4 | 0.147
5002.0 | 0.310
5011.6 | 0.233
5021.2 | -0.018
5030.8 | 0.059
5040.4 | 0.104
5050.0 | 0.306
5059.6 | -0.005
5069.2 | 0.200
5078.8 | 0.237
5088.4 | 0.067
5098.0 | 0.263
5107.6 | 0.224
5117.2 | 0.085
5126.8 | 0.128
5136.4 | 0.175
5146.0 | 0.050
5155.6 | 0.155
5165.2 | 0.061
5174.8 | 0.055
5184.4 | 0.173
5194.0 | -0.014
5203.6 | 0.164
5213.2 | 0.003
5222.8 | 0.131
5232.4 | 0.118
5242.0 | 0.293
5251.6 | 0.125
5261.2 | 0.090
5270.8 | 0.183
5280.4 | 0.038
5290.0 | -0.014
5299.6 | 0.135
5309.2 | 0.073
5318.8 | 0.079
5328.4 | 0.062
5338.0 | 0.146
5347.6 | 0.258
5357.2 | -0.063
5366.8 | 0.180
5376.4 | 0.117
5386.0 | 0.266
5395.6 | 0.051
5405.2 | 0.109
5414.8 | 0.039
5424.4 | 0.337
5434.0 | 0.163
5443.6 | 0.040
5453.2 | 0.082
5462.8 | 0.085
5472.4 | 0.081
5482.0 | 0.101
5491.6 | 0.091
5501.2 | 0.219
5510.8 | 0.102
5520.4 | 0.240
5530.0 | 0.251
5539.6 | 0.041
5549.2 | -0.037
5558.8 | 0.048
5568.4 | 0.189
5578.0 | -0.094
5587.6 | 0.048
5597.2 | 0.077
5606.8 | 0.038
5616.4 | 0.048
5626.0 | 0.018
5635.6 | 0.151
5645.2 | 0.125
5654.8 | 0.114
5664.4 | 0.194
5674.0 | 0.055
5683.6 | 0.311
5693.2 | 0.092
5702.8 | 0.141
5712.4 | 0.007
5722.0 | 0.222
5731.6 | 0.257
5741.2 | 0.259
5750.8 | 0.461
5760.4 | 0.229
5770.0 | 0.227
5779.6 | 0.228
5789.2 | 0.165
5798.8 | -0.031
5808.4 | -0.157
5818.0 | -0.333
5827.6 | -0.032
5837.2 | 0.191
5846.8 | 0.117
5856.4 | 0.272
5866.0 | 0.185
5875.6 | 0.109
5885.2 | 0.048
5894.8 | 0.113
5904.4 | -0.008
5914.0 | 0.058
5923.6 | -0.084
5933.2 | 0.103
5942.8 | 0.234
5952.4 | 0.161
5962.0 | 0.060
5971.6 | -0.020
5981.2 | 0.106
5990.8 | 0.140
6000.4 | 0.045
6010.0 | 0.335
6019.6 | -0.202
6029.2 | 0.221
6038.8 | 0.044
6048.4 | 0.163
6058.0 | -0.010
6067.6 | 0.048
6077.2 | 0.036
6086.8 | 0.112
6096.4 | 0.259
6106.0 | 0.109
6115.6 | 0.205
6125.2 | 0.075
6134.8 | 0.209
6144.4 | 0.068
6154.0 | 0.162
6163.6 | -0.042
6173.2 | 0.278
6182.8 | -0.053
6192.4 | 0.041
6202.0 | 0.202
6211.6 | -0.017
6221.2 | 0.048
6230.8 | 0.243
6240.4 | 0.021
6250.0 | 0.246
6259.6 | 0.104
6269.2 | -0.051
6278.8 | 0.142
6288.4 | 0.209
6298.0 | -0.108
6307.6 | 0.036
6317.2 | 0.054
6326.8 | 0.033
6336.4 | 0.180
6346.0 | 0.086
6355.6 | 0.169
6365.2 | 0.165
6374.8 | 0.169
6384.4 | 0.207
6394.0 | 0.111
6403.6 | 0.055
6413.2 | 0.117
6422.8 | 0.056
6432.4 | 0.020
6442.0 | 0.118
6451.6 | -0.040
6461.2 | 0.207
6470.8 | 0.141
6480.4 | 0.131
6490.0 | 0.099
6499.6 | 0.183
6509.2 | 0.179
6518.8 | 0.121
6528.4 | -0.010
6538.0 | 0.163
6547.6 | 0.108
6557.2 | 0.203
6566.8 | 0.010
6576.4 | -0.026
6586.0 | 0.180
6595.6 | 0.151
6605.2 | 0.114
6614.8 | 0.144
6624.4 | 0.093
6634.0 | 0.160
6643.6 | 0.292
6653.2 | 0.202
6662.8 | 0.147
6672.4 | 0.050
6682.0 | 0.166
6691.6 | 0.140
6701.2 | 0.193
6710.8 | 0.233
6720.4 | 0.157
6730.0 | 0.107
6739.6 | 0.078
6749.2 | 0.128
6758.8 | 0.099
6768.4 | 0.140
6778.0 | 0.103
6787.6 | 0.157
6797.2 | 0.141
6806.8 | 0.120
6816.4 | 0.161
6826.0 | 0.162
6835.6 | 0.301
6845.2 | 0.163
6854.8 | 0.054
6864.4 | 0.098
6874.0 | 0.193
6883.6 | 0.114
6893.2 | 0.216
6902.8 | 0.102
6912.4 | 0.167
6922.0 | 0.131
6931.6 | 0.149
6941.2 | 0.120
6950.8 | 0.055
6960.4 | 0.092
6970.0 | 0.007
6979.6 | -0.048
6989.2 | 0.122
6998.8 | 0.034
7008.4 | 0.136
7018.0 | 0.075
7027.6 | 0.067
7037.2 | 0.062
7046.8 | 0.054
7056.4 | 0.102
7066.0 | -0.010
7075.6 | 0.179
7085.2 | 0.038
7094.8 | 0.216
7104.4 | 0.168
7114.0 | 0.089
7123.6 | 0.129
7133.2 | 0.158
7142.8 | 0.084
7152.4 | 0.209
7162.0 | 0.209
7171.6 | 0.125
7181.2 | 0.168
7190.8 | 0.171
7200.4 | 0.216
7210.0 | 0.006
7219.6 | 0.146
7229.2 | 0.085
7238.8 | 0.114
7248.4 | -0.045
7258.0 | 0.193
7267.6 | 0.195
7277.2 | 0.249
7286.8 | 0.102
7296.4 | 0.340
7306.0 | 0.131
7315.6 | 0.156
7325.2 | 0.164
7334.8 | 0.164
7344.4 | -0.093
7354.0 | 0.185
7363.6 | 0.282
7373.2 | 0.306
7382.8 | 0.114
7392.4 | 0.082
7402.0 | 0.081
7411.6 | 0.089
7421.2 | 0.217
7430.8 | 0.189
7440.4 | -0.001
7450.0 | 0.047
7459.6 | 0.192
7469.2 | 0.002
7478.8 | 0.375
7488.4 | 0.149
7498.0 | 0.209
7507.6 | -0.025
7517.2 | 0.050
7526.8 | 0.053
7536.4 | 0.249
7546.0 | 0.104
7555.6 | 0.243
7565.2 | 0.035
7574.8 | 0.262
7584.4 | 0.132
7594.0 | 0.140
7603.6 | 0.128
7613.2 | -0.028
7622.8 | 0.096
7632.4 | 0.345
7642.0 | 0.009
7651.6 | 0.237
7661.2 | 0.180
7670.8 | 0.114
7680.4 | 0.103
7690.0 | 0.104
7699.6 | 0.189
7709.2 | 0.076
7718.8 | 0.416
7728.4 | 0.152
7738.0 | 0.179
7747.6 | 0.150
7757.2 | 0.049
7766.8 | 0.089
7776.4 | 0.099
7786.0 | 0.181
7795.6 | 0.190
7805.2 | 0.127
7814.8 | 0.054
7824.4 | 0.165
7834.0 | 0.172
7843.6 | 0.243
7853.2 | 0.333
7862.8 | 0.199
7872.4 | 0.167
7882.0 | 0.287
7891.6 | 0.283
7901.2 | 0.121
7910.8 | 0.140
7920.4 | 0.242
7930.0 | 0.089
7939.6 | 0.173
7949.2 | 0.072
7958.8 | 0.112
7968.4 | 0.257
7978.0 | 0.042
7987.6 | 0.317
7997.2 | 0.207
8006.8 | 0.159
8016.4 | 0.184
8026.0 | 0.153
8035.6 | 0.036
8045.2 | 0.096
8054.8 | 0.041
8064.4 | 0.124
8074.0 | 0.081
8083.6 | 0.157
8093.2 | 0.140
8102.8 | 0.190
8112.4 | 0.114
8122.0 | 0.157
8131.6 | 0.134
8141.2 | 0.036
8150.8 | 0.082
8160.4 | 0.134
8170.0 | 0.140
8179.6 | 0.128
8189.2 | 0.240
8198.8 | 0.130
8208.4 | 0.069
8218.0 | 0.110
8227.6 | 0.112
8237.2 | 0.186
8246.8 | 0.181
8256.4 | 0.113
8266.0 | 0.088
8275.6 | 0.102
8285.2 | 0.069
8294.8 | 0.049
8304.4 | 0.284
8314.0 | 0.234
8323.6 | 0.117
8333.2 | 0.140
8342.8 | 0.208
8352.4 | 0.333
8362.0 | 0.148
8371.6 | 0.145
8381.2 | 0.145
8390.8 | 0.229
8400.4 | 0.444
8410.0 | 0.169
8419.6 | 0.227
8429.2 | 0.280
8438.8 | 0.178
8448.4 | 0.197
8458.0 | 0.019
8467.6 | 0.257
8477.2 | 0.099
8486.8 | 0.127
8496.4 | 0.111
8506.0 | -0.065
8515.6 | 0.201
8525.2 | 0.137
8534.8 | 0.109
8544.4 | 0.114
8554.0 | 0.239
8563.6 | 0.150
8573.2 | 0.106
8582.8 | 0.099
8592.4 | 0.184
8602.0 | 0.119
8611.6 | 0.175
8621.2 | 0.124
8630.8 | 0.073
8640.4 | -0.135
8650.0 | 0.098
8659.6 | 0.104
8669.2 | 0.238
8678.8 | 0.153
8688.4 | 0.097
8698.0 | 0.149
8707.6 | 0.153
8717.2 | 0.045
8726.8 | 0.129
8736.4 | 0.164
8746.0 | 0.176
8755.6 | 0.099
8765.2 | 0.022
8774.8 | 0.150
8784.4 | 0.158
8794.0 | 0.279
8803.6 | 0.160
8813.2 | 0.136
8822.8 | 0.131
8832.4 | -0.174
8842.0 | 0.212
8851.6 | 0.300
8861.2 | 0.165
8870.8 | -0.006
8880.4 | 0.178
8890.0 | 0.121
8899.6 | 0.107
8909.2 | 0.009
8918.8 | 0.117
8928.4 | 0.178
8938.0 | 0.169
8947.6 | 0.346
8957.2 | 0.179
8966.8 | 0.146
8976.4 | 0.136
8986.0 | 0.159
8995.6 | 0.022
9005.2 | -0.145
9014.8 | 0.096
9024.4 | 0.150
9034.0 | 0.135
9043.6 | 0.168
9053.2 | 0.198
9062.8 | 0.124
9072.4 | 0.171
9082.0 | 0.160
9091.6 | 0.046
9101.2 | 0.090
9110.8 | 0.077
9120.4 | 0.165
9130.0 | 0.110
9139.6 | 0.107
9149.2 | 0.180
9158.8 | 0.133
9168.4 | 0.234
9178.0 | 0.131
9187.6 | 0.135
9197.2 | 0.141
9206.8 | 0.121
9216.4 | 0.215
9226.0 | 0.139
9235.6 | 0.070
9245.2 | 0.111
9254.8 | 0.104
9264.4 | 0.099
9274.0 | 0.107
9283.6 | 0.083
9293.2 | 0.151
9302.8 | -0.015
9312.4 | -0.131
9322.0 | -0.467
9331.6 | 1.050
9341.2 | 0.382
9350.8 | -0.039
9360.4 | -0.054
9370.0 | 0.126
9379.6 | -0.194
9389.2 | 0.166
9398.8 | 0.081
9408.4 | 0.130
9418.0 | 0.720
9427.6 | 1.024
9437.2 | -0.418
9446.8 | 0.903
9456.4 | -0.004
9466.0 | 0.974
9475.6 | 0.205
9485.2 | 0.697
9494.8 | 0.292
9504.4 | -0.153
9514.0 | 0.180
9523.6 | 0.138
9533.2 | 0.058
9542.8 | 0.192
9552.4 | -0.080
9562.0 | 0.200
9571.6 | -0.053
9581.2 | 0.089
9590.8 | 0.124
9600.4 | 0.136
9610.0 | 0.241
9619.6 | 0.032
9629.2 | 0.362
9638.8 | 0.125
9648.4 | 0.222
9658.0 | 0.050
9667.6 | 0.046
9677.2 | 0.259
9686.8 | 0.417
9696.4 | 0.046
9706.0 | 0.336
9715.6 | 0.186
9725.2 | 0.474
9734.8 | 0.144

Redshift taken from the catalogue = 1.53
